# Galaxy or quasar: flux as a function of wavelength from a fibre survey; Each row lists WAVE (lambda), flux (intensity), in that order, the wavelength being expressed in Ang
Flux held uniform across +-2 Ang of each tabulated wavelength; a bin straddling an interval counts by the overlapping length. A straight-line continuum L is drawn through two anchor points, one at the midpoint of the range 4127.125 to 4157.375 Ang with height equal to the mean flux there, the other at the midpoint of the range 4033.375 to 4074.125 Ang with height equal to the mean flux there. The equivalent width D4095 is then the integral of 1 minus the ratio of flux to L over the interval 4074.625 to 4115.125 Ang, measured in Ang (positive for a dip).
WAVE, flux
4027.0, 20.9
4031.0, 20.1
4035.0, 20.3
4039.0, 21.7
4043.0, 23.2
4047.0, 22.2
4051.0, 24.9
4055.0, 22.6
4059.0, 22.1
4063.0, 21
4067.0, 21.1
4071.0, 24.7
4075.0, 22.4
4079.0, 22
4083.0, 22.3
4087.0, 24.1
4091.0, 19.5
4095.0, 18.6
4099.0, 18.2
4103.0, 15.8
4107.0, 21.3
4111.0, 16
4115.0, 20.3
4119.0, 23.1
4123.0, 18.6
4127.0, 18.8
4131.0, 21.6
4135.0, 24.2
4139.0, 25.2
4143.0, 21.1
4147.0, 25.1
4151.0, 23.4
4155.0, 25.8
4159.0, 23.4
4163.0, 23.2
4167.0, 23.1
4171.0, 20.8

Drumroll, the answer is 5.2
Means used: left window 22.4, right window 23.5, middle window 19.9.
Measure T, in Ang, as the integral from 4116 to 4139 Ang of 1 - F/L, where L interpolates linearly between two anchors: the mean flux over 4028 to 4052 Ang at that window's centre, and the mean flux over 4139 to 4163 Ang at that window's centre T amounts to 1.8 Ang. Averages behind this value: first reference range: 21.9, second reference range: 23.8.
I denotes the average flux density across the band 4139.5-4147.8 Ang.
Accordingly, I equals 23.2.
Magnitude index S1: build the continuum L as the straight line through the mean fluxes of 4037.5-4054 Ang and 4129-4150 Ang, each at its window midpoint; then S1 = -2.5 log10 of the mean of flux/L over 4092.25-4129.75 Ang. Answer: 0.22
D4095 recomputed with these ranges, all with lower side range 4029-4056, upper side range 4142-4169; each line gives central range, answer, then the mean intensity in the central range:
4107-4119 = 1.9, 19.5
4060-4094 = 0.9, 22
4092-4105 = 3.0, 17.7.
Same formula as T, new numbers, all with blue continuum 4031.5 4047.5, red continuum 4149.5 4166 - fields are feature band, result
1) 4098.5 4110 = 2.3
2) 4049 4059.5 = -0.7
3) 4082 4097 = 1.0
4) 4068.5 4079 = -0.4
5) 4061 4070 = 0.3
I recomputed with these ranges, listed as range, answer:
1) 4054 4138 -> 20.9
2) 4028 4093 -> 22.1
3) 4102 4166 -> 21.8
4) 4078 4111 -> 19.9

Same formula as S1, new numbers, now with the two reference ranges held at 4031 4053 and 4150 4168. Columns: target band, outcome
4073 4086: 0.02 mag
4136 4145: 0.01 mag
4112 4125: 0.15 mag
